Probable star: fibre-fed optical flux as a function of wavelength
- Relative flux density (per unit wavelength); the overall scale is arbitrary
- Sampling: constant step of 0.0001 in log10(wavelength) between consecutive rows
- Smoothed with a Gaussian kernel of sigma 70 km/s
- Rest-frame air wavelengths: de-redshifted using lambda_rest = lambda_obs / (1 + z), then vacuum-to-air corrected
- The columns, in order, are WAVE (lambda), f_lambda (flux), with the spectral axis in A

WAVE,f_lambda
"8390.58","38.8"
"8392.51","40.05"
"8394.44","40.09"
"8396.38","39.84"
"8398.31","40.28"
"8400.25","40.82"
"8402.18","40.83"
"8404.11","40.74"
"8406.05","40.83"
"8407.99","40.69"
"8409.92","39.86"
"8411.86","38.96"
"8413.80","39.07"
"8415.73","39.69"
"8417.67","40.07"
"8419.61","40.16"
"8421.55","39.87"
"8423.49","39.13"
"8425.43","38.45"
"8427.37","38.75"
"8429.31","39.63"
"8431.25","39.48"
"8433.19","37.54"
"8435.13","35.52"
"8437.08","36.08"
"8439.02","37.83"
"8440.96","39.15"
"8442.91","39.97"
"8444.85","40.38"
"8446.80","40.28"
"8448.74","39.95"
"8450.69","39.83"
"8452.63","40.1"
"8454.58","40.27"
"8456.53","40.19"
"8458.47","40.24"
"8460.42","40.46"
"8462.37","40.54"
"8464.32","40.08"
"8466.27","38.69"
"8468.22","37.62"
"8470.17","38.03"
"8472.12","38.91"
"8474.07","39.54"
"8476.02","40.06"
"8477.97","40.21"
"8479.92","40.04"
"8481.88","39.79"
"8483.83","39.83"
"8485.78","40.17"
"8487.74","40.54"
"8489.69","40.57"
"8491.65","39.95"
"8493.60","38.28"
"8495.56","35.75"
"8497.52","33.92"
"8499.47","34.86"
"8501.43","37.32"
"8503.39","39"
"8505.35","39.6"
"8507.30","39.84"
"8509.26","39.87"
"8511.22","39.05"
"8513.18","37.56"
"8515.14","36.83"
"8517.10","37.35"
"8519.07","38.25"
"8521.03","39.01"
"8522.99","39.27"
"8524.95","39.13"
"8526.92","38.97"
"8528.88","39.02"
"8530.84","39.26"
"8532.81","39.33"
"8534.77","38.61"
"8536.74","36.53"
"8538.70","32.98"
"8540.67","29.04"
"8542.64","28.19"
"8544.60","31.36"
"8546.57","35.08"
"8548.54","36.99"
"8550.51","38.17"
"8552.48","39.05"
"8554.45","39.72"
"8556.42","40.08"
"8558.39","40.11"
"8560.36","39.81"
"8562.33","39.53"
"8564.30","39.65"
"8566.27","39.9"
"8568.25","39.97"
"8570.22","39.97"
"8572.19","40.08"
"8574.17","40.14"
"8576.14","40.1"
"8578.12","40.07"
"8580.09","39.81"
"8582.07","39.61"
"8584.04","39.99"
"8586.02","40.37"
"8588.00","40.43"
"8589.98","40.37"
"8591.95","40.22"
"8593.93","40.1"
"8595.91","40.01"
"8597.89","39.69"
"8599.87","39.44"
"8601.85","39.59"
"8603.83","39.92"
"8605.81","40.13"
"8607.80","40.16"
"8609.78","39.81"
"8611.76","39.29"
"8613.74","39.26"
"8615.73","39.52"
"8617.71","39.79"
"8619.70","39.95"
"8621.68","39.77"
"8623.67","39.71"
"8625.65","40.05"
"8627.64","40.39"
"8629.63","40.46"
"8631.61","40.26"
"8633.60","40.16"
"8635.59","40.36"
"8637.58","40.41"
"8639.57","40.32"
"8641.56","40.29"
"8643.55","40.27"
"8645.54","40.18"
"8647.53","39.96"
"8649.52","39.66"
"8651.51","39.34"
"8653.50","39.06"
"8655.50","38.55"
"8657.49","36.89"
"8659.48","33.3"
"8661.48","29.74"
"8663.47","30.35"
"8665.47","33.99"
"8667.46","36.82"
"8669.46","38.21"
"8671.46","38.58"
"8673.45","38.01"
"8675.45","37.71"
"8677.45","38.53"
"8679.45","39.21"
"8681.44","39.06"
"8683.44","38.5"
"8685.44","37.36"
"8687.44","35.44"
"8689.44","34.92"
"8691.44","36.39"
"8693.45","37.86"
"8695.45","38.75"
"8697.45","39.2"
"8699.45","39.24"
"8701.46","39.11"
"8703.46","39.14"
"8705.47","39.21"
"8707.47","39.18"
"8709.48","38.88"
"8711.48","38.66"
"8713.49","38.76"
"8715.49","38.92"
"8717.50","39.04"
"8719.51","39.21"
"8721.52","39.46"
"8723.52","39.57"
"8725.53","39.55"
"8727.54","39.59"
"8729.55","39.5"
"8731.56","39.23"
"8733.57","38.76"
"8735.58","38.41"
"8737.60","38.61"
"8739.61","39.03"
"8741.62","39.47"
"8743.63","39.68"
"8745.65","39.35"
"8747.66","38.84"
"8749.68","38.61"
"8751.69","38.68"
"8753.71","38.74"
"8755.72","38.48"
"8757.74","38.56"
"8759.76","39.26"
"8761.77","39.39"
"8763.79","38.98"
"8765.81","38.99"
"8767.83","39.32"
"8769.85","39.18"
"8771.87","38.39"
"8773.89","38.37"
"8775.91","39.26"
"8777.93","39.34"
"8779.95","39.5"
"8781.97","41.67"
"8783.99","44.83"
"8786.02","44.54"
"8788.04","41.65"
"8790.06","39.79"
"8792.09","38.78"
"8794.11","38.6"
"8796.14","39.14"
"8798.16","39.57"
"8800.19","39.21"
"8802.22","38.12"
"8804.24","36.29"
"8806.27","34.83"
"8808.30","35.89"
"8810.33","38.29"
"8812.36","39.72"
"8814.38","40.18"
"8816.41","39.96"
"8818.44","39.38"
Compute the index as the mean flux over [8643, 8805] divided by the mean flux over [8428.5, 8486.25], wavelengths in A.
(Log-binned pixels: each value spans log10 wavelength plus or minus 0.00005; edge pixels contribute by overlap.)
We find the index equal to 1.0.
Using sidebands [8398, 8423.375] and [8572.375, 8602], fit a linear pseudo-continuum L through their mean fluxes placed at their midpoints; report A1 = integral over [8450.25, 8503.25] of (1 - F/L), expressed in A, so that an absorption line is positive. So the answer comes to 1.29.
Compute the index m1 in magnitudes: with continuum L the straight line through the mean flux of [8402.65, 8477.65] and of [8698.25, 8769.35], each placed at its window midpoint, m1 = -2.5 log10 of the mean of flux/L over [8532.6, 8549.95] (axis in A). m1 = 0.15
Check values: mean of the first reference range 39.4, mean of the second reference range 39.1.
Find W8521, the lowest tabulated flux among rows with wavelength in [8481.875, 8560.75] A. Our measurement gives 28.19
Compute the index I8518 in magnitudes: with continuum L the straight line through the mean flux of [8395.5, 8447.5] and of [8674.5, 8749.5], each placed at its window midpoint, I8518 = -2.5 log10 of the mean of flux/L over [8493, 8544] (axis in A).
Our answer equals 0.06 mag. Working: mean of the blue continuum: 39.4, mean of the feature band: 37.1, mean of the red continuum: 38.7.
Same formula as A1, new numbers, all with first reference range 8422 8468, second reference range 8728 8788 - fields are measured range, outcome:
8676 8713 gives 1.12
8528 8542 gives 1.12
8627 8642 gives -0.35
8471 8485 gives -0.18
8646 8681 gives 2.14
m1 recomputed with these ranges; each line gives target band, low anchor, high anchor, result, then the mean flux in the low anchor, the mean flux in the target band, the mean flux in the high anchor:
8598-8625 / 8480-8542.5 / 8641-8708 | -0.054 mag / 37.9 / 39.7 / 37.7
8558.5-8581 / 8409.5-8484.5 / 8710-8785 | -0.017 mag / 39.3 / 39.9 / 39.3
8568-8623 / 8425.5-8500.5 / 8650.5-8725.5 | -0.046 mag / 39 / 39.9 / 37.7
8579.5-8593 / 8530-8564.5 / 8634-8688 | -0.084 mag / 36.8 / 40.1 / 37.8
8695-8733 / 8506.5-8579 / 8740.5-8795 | 0.002 mag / 38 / 39.2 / 39.6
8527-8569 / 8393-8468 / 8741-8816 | 0.062 mag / 39.6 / 37.3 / 39.2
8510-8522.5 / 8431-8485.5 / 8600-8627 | 0.039 mag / 39.3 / 38.1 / 39.8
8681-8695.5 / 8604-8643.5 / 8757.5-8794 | 0.081 mag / 40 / 37.1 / 40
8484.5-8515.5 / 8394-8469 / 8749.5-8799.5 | 0.033 mag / 39.5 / 38.4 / 39.7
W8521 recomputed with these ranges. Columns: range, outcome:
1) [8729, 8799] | 38.37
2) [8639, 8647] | 40.18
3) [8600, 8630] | 39.26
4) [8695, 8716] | 38.66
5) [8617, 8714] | 29.74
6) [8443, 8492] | 37.62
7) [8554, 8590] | 39.53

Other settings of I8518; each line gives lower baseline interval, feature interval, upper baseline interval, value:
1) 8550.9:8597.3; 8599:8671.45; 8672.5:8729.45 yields 0.01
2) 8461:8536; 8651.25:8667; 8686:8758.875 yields 0.11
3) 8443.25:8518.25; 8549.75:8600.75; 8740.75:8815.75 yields -0.02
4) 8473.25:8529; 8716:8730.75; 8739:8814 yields -0.01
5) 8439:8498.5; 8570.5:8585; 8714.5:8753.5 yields -0.02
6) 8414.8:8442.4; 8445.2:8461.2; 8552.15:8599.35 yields -0.04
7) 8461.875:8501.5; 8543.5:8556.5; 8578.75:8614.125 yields 0.07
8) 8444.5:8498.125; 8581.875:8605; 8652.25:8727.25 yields -0.04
